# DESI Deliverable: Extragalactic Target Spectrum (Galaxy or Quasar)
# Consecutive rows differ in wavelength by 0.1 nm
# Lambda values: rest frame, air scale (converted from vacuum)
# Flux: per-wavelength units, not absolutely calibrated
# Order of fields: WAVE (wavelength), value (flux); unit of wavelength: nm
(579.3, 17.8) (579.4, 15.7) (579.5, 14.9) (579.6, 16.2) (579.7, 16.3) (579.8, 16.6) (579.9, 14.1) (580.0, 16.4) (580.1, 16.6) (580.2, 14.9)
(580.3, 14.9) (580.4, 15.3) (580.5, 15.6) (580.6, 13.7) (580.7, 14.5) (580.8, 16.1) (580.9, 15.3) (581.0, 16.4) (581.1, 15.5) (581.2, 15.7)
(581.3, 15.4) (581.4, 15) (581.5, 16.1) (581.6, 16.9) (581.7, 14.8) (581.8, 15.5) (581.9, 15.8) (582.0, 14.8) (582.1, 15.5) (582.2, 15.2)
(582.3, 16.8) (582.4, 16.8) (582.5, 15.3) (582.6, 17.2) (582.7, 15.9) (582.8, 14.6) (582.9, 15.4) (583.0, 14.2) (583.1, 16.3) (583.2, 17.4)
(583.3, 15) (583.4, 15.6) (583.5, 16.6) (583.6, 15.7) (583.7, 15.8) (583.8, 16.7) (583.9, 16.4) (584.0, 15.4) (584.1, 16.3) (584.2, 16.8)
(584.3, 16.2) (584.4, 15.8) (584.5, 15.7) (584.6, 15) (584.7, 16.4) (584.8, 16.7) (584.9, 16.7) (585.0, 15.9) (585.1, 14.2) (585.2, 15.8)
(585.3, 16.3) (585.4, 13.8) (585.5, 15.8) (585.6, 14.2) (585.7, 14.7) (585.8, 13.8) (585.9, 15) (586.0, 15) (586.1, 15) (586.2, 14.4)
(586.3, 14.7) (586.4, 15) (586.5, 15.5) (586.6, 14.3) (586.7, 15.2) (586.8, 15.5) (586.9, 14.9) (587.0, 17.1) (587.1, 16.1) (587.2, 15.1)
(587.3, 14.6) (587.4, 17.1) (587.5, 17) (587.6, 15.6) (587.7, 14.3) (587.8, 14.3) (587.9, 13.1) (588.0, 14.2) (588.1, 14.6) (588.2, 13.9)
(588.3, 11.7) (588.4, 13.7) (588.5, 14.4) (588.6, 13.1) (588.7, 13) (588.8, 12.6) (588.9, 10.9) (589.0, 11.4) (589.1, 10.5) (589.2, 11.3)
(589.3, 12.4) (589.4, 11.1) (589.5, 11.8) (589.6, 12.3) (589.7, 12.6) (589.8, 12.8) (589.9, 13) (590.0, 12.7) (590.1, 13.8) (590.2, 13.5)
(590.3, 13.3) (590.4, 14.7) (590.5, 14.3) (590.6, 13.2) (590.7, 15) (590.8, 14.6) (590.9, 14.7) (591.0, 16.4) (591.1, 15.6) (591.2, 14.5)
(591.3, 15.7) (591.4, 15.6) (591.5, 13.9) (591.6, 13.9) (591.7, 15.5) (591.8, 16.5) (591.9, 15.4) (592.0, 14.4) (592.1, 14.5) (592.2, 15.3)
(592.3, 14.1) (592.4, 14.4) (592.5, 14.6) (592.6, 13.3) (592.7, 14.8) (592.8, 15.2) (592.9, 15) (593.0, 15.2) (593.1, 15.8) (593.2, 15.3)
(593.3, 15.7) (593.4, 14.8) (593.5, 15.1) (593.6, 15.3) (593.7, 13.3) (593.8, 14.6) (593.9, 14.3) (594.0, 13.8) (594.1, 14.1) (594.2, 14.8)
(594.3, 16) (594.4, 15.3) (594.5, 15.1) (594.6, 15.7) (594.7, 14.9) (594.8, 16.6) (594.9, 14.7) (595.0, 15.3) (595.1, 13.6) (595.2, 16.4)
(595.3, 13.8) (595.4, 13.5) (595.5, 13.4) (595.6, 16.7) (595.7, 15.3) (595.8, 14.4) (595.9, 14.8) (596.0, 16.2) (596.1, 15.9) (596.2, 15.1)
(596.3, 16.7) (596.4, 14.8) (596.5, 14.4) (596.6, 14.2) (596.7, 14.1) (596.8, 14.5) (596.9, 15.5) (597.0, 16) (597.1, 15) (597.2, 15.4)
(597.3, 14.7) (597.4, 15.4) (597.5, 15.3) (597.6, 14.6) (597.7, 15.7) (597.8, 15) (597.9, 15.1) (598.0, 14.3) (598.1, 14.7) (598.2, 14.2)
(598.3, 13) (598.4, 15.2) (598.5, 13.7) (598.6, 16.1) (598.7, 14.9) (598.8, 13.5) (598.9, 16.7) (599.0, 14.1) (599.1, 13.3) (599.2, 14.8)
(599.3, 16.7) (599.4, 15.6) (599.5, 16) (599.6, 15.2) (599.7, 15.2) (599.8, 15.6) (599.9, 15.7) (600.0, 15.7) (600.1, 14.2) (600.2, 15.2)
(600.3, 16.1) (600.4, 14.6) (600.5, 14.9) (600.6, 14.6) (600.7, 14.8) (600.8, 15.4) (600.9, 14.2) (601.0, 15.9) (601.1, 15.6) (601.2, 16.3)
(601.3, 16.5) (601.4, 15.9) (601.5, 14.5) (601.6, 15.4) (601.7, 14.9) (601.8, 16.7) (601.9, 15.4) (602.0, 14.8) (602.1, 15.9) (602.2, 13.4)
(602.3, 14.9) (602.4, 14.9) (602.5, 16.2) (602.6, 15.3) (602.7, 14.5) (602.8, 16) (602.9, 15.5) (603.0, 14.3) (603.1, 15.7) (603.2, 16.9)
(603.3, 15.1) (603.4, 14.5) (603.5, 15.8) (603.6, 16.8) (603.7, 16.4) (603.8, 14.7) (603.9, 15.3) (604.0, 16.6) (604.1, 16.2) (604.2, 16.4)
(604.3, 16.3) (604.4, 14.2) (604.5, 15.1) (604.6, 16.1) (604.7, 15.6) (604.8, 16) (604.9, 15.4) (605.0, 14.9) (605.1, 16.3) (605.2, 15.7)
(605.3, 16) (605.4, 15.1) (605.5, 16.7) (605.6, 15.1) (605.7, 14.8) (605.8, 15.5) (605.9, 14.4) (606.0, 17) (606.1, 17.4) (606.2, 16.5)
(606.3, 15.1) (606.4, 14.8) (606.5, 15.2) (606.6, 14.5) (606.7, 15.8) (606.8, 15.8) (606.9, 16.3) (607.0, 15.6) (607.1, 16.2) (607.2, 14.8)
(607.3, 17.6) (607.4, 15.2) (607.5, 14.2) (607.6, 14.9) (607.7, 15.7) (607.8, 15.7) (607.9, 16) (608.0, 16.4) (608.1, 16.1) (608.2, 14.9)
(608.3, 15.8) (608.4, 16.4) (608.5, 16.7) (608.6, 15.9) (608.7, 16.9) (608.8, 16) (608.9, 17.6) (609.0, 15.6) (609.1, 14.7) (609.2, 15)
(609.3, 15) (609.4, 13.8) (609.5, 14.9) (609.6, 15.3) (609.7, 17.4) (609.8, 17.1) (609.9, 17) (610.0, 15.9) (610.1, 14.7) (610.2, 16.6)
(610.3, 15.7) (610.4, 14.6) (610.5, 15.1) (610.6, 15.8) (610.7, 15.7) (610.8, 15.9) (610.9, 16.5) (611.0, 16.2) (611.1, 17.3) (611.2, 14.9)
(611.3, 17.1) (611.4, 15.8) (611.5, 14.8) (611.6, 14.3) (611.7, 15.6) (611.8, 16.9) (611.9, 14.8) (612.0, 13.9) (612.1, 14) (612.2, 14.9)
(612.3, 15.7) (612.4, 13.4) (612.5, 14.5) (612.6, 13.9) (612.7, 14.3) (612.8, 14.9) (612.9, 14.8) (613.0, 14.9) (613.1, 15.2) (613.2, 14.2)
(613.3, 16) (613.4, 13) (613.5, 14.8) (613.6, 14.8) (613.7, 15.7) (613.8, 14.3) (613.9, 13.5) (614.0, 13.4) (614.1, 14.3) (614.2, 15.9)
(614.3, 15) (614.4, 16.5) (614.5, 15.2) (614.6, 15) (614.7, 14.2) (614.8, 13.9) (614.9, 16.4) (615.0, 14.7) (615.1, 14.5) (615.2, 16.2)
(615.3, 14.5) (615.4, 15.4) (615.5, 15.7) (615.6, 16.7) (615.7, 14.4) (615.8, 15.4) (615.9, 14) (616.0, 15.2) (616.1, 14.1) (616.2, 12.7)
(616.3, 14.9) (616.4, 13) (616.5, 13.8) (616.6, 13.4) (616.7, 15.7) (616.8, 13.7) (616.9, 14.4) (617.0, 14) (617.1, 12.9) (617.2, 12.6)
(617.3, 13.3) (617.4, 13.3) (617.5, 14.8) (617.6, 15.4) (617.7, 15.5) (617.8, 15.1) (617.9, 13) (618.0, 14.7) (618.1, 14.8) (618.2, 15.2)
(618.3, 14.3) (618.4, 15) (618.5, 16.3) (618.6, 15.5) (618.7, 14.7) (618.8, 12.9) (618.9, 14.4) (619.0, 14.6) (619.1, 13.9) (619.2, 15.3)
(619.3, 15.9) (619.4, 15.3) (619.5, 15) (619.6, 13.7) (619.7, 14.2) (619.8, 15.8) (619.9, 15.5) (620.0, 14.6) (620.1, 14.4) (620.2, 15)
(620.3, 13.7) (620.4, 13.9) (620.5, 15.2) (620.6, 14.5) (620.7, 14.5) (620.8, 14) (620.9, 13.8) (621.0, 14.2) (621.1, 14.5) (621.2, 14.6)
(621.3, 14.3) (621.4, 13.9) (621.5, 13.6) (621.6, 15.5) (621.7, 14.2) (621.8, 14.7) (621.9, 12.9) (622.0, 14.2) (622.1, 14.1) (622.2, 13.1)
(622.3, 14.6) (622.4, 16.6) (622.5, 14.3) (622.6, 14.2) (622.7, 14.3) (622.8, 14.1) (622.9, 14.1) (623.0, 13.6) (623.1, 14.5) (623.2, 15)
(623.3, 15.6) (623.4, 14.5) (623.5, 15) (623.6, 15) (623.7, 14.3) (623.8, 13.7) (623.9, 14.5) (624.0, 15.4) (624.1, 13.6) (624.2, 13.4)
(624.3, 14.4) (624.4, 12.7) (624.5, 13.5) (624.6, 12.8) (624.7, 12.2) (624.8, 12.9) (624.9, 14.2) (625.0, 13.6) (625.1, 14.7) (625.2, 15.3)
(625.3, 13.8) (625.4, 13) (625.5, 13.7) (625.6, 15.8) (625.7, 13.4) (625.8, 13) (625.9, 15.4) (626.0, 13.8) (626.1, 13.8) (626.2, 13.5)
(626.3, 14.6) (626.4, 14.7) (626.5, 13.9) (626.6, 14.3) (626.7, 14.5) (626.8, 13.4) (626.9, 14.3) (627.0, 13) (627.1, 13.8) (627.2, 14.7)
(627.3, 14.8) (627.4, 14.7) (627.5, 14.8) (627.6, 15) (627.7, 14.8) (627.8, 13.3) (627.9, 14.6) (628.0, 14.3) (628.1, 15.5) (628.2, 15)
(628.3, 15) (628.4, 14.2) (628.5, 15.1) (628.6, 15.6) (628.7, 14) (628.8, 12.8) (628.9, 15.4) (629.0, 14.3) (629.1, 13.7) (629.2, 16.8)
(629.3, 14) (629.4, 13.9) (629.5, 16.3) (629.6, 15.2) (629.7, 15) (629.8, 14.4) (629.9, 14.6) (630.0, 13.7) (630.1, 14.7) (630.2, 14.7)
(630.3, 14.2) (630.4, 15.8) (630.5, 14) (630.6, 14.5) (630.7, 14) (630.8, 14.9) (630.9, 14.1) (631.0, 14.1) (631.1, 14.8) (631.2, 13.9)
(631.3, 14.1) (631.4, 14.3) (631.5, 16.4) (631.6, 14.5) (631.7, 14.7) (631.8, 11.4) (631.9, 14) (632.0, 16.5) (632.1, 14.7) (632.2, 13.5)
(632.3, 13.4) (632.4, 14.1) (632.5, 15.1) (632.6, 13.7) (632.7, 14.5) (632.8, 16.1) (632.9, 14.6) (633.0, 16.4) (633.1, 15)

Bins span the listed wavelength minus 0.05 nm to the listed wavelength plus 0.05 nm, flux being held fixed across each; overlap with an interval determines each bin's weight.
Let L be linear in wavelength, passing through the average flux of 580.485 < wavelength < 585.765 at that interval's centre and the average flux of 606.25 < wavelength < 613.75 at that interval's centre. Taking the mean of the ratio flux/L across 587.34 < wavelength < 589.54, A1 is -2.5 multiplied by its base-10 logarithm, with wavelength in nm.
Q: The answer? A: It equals 0.177 mag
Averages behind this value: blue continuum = 15.7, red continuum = 15.5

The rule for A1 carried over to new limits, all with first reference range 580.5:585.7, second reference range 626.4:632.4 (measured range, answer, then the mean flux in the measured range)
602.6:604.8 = -0.033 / 15.6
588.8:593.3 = 0.111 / 14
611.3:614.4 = 0.009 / 14.8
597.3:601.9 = 0.009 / 15.1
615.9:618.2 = 0.050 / 14.1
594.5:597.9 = 0.019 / 15.1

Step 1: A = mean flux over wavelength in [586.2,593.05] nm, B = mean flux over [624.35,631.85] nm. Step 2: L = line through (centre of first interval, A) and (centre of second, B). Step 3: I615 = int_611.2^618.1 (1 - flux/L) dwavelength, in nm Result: -0.20 nm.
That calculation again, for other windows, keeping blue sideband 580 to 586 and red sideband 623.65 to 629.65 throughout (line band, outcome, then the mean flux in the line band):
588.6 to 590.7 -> 0.38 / 12.6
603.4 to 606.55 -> -0.16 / 15.7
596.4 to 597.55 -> 0.02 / 14.9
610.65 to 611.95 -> -0.10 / 15.8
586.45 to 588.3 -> 0.05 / 15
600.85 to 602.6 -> -0.04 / 15.4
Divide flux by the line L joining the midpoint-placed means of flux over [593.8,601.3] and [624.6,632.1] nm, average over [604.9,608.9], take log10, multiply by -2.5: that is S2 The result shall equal -0.07 mag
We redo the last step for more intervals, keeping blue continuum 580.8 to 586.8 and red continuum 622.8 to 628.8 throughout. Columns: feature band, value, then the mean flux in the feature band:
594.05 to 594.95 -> 0.00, 15.2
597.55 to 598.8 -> 0.03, 14.7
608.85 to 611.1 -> -0.07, 15.8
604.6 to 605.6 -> -0.06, 15.7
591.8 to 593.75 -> 0.03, 14.9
